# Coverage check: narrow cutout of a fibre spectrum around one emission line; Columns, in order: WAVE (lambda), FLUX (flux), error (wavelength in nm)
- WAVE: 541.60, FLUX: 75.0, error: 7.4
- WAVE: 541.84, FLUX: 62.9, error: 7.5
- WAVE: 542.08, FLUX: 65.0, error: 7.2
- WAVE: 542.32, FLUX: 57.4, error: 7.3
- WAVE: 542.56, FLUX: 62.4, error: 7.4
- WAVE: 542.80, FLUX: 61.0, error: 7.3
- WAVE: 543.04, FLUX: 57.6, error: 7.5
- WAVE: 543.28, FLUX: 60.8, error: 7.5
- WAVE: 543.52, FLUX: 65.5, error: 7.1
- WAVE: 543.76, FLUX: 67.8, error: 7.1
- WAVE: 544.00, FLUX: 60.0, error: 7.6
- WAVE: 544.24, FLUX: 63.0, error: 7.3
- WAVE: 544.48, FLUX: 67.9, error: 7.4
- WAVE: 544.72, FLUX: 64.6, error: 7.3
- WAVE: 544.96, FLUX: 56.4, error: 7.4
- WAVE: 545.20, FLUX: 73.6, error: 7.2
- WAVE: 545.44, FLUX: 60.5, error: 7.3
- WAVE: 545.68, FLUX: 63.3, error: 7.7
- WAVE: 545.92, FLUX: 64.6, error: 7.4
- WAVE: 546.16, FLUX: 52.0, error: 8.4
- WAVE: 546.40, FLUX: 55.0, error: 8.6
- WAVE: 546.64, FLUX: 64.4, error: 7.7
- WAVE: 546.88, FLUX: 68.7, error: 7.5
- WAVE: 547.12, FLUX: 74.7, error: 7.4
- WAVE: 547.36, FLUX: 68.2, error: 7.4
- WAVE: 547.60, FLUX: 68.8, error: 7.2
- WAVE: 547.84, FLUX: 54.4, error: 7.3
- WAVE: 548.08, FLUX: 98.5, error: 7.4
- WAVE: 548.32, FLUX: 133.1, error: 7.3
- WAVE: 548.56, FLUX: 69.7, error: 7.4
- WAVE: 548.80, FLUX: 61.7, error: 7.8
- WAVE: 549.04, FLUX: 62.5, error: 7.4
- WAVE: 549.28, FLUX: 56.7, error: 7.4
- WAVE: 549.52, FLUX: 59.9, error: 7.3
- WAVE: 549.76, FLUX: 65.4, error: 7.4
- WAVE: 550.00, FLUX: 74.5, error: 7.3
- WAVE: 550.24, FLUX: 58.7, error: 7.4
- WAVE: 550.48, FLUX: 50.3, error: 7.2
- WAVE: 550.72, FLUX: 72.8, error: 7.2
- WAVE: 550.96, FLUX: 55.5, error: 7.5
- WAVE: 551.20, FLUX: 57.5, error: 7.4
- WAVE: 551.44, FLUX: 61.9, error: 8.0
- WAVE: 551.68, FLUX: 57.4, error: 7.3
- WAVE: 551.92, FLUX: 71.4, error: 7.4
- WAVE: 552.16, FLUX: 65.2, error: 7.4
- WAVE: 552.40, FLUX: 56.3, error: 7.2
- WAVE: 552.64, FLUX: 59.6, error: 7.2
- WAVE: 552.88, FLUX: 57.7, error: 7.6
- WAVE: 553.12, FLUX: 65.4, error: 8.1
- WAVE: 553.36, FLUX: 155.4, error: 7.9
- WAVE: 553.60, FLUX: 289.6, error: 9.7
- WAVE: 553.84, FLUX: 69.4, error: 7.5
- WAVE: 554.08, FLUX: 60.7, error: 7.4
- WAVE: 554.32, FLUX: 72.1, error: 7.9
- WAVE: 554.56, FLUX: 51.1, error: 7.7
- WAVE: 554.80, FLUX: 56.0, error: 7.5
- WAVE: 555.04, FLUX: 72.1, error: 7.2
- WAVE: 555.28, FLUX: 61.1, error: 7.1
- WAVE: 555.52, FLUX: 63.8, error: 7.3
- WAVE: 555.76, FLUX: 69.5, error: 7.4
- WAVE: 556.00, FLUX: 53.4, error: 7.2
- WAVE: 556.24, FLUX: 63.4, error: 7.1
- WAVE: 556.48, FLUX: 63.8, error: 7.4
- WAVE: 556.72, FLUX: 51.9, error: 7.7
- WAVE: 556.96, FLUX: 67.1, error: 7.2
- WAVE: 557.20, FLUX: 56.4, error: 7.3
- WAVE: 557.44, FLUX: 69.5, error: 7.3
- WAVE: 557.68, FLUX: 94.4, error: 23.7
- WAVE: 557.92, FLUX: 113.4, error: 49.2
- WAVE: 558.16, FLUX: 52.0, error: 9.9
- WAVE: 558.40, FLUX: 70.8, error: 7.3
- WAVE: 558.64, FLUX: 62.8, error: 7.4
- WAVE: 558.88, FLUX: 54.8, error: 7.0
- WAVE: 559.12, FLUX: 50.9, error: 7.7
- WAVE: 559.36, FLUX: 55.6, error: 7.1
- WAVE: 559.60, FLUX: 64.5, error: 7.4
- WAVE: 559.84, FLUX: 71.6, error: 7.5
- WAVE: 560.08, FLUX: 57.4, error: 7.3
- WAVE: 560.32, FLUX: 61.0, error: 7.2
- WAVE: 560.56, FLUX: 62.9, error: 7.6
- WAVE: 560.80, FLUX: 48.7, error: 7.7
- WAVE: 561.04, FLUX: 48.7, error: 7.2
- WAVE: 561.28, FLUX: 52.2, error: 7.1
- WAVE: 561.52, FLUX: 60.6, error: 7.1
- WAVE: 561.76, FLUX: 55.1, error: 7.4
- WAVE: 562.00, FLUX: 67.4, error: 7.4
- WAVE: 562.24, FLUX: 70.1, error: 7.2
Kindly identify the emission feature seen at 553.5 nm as [O III]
